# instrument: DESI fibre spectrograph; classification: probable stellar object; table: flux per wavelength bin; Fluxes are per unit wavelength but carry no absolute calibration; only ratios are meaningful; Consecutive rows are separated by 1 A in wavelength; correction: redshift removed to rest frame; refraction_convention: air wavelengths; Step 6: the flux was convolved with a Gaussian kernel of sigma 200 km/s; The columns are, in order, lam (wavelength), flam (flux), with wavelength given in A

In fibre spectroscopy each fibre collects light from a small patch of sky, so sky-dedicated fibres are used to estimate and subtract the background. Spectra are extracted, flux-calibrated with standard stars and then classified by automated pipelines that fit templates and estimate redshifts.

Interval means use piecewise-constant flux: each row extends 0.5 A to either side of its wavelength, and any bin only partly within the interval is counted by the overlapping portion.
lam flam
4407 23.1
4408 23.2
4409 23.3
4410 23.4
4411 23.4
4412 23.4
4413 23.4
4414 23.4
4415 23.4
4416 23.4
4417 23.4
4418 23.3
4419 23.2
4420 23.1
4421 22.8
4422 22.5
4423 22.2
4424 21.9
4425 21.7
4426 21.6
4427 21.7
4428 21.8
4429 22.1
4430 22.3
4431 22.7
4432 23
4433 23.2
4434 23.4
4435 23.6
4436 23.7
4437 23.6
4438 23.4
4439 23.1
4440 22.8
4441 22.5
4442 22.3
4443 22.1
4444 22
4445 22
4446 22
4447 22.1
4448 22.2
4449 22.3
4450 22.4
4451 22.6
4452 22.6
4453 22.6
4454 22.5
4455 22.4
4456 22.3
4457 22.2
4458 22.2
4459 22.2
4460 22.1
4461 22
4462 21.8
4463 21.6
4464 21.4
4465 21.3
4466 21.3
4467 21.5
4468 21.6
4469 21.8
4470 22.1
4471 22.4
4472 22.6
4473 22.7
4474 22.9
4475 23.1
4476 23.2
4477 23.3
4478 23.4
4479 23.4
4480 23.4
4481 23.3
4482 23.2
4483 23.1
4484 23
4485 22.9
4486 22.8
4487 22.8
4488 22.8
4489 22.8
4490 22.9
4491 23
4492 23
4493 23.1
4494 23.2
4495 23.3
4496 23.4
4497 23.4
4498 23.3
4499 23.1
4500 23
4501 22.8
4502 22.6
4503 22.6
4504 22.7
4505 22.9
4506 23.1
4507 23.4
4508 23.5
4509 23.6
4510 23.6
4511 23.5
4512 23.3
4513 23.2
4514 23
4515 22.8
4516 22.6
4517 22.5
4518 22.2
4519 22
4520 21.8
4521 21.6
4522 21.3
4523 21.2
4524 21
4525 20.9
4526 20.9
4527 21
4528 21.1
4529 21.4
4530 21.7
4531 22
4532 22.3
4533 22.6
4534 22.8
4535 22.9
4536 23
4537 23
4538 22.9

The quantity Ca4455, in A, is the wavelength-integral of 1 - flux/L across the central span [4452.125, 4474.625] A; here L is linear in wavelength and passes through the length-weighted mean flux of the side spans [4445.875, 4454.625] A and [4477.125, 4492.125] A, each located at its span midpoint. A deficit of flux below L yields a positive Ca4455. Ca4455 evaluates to 0.6 A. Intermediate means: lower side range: 22.4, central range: 22.1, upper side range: 23.1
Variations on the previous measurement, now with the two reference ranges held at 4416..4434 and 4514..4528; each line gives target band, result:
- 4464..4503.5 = -1.4 A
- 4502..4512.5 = -0.7 A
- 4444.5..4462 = 0.0 A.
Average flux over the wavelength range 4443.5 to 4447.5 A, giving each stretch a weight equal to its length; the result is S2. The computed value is 22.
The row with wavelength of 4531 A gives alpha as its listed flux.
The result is 22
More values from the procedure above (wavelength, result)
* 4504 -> 22.7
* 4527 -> 21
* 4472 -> 22.6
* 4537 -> 23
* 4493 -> 23.1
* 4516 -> 22.6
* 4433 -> 23.2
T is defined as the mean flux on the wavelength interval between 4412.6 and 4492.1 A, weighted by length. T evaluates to 22.6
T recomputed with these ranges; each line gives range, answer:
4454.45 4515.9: 22.8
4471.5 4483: 23.1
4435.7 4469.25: 22.2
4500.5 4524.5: 22.6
